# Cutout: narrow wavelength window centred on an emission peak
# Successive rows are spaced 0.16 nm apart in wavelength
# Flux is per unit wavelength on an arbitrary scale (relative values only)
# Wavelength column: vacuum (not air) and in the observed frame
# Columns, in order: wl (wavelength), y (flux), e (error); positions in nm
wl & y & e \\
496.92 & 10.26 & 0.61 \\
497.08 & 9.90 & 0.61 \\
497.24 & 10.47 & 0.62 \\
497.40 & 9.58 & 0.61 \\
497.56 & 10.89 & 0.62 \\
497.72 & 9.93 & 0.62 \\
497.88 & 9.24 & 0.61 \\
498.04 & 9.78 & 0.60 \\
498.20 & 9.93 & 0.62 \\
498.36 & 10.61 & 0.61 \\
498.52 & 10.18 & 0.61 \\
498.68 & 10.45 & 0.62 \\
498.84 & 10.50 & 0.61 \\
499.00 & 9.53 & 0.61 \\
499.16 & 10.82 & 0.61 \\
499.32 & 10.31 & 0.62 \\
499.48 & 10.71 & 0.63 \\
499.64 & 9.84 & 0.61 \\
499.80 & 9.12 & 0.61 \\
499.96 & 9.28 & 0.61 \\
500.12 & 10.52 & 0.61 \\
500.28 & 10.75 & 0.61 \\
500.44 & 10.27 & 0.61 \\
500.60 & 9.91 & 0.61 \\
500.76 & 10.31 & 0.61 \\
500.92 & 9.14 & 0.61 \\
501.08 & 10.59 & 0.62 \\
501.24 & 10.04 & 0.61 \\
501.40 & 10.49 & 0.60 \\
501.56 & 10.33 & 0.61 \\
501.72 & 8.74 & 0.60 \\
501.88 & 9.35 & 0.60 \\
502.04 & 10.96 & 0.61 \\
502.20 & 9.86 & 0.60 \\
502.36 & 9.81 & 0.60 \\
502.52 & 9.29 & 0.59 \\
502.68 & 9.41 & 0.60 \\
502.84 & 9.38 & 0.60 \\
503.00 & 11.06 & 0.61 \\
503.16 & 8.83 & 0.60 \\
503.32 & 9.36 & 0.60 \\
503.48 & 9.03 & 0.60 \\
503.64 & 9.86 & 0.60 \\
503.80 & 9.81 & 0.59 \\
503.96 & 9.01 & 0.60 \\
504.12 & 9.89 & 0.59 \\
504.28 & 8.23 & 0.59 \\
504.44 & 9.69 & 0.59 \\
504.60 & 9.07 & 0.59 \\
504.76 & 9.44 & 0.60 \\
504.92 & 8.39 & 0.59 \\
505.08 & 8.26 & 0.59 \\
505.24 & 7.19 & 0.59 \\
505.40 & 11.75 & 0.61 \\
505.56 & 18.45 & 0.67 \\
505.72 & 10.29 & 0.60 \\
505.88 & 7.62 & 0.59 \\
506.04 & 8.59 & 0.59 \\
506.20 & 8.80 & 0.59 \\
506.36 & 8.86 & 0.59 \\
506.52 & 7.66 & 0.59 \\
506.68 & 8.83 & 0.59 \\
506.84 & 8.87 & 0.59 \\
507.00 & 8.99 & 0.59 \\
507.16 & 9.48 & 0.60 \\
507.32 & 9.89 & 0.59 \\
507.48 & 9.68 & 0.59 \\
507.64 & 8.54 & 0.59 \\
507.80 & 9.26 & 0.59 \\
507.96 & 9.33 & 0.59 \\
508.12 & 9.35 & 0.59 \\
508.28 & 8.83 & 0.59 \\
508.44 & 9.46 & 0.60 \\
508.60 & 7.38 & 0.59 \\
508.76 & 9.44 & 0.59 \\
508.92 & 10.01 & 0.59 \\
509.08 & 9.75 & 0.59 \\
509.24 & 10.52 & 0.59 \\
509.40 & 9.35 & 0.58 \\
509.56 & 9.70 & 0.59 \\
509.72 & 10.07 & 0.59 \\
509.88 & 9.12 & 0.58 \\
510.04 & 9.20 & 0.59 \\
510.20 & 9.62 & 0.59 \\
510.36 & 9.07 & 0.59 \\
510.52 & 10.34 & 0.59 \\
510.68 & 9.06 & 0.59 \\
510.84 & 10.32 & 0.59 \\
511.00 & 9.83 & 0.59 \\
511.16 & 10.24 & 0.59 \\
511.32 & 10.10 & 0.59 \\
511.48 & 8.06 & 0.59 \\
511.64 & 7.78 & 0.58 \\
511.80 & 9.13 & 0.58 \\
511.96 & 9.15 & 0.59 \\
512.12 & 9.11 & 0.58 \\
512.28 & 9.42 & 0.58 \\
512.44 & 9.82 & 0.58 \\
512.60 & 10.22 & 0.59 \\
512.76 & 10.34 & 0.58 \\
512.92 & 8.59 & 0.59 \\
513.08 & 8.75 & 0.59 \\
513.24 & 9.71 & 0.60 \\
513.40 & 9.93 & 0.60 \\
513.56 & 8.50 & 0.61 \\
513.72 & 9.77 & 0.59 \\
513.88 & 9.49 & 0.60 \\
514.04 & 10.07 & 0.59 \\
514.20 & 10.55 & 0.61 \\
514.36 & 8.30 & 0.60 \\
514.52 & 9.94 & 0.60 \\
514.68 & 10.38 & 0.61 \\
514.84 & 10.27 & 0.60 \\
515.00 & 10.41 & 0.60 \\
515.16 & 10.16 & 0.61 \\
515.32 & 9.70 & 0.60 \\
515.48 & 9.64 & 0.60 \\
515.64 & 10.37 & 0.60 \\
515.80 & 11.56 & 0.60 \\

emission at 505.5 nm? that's H-beta 4861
